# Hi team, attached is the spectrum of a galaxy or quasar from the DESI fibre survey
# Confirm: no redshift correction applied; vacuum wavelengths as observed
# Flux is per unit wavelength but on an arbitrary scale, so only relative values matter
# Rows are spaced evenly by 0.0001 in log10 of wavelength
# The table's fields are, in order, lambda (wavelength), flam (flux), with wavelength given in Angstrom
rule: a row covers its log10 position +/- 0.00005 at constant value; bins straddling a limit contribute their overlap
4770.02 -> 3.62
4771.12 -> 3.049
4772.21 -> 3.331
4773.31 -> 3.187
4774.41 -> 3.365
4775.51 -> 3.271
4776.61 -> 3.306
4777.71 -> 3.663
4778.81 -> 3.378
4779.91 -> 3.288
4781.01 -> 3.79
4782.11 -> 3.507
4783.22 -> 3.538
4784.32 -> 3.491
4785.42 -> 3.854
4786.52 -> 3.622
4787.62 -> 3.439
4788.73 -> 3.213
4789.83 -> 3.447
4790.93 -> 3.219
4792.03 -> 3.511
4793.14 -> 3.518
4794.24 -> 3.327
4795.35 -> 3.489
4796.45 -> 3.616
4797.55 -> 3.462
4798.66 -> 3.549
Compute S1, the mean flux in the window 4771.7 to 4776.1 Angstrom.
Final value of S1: 3.29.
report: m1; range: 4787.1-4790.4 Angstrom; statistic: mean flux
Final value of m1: 3.36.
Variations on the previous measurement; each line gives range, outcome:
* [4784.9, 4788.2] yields 3.63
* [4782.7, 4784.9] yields 3.52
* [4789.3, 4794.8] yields 3.4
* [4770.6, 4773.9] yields 3.2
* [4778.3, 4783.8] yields 3.5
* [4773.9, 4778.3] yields 3.4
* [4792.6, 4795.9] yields 3.44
